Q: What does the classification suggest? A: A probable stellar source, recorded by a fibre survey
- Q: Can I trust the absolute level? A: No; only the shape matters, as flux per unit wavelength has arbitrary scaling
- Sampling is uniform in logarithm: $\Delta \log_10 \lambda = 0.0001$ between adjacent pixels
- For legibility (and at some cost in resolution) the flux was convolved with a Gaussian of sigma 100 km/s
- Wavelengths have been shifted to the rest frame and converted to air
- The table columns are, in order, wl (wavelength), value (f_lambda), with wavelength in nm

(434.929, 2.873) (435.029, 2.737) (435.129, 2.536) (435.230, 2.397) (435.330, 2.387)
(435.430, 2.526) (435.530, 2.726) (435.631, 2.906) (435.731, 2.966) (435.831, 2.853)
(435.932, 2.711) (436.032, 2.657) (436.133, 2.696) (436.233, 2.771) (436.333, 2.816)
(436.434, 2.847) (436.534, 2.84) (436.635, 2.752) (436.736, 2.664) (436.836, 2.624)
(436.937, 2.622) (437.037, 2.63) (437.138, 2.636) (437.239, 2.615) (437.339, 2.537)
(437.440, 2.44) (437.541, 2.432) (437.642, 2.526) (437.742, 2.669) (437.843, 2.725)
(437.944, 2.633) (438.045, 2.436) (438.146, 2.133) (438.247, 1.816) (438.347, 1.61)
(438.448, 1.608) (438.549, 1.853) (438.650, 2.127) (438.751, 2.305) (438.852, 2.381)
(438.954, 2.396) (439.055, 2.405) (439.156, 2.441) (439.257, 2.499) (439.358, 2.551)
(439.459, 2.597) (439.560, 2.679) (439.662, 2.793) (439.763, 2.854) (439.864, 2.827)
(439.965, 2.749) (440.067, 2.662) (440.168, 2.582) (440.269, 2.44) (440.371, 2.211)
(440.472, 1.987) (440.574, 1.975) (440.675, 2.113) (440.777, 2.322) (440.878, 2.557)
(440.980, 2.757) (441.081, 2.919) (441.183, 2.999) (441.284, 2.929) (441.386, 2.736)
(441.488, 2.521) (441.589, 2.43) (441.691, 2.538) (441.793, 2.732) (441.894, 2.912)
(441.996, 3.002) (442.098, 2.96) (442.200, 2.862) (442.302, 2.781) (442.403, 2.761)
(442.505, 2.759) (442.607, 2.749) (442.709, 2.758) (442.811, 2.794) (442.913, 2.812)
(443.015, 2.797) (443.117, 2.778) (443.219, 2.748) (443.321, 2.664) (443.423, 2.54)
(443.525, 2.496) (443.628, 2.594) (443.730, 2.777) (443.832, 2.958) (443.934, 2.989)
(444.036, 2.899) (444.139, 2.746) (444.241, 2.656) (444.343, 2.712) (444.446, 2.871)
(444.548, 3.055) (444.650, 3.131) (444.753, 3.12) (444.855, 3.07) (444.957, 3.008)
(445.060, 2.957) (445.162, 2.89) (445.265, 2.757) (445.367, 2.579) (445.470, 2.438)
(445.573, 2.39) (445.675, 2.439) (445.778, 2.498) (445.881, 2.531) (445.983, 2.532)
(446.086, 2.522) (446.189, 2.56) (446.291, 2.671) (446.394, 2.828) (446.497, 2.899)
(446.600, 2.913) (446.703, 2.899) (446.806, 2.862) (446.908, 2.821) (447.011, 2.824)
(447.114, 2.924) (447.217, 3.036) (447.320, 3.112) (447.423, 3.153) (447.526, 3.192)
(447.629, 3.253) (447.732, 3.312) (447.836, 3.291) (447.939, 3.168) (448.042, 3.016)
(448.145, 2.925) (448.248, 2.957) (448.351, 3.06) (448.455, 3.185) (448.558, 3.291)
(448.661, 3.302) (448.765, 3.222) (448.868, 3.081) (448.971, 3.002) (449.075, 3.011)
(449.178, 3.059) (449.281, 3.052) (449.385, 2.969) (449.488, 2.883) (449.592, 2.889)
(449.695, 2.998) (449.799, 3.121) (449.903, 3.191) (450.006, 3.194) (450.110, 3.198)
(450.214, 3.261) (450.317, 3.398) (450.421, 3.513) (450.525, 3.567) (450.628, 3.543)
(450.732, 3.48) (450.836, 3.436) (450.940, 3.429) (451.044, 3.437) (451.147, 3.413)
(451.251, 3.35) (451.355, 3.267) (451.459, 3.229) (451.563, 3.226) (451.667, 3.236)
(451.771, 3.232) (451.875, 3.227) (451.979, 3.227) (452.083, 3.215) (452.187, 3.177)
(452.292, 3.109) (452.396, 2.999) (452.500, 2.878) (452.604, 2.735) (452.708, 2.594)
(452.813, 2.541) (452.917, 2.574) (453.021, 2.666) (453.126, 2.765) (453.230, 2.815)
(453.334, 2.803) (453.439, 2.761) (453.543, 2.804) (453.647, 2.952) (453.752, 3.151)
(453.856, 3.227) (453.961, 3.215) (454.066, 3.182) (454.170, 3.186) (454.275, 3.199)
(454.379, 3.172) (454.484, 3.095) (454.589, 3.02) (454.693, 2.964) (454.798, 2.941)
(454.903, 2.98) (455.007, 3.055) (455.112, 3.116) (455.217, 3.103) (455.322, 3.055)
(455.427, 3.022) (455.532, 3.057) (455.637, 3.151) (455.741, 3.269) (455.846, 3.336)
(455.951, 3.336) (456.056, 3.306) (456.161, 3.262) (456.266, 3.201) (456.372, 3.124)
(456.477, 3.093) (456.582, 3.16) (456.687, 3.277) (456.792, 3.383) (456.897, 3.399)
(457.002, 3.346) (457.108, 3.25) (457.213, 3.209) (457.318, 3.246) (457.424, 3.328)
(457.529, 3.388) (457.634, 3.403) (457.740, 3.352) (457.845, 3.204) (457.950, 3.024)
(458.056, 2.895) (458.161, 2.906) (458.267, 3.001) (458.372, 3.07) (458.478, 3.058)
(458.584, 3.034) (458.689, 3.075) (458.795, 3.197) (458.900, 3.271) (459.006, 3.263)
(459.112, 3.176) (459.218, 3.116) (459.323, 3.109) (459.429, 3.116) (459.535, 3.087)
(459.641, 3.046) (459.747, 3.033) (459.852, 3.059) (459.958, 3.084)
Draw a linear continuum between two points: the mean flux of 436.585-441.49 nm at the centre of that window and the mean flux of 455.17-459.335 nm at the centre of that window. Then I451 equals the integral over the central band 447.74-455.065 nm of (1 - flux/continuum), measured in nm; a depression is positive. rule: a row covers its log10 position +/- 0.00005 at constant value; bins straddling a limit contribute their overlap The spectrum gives -0.37 nm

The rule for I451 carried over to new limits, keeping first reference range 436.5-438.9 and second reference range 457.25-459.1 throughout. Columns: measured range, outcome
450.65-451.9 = -0.19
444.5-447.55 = -0.12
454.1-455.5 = -0.02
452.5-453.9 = 0.08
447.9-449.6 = -0.16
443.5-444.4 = -0.05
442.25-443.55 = -0.07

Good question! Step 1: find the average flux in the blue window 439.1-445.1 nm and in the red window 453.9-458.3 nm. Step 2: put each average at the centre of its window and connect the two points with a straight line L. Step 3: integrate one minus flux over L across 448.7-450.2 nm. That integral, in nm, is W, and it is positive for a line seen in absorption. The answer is -0.06 nm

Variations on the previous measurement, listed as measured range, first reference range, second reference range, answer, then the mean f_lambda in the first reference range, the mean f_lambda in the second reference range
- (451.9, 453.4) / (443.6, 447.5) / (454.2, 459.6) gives 0.08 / 2.81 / 3.16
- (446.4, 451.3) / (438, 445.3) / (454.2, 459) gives -0.45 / 2.62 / 3.16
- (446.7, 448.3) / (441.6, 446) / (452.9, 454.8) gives -0.12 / 2.77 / 2.98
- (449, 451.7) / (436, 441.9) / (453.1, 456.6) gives -0.29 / 2.51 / 3.09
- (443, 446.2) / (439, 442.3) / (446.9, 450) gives 0.12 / 2.61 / 3.08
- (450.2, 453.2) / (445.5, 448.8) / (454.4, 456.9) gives -0.12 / 2.92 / 3.15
